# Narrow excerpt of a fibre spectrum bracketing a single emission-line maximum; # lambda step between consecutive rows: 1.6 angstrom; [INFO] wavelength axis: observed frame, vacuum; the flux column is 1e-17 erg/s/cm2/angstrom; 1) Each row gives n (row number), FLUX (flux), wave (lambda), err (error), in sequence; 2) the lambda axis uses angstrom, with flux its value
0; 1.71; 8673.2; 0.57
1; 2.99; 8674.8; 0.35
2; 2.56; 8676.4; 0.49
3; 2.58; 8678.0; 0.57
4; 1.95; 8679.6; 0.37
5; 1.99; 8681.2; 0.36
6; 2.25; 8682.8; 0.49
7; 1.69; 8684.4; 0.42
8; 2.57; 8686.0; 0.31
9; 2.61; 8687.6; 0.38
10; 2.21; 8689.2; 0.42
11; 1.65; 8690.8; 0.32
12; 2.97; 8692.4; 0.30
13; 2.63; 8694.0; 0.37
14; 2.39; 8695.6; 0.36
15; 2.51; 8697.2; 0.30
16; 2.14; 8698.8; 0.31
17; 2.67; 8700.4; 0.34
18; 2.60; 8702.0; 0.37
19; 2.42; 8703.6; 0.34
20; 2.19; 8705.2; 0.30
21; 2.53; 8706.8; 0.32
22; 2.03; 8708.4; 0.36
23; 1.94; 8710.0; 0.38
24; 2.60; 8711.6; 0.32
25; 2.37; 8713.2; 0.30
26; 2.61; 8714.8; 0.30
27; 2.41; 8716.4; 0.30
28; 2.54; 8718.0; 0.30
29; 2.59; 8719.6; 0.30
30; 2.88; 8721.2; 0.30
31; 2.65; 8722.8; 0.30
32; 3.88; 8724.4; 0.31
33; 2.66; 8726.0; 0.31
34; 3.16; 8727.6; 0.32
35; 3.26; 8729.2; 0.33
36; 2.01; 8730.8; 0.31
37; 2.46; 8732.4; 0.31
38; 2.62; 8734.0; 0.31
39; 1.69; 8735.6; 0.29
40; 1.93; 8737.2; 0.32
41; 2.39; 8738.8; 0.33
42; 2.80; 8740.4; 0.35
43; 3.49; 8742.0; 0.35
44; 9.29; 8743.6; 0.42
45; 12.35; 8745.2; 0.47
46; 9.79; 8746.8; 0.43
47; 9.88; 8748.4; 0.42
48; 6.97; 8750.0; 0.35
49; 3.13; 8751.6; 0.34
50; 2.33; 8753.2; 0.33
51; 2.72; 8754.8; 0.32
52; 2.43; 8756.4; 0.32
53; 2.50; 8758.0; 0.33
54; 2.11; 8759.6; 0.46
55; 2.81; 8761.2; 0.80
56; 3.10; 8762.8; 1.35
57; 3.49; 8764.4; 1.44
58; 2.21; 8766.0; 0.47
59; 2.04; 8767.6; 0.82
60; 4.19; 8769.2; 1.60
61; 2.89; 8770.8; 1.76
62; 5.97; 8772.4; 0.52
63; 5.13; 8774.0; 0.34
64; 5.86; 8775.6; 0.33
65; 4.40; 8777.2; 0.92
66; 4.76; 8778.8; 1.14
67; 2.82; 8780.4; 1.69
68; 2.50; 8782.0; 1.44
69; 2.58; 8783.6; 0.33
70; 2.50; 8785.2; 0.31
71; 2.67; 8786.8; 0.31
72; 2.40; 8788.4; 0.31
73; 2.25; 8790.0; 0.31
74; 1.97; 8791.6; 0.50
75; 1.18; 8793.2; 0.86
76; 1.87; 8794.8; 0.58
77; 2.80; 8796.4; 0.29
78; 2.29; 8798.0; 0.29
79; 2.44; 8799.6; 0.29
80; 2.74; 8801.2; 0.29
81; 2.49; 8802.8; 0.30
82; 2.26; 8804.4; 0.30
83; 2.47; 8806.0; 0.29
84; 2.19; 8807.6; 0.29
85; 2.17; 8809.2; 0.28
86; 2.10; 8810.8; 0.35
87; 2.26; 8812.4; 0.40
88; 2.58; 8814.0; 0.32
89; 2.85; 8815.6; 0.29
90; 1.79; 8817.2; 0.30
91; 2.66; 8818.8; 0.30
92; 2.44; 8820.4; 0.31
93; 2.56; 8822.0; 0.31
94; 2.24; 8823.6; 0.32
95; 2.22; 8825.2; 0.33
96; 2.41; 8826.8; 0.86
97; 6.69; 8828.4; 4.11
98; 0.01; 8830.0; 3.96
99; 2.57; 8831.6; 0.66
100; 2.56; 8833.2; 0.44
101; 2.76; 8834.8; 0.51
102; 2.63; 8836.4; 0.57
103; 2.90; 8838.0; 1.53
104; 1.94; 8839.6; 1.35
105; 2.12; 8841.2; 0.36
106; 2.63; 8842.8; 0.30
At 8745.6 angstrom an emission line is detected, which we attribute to H-alpha 6563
